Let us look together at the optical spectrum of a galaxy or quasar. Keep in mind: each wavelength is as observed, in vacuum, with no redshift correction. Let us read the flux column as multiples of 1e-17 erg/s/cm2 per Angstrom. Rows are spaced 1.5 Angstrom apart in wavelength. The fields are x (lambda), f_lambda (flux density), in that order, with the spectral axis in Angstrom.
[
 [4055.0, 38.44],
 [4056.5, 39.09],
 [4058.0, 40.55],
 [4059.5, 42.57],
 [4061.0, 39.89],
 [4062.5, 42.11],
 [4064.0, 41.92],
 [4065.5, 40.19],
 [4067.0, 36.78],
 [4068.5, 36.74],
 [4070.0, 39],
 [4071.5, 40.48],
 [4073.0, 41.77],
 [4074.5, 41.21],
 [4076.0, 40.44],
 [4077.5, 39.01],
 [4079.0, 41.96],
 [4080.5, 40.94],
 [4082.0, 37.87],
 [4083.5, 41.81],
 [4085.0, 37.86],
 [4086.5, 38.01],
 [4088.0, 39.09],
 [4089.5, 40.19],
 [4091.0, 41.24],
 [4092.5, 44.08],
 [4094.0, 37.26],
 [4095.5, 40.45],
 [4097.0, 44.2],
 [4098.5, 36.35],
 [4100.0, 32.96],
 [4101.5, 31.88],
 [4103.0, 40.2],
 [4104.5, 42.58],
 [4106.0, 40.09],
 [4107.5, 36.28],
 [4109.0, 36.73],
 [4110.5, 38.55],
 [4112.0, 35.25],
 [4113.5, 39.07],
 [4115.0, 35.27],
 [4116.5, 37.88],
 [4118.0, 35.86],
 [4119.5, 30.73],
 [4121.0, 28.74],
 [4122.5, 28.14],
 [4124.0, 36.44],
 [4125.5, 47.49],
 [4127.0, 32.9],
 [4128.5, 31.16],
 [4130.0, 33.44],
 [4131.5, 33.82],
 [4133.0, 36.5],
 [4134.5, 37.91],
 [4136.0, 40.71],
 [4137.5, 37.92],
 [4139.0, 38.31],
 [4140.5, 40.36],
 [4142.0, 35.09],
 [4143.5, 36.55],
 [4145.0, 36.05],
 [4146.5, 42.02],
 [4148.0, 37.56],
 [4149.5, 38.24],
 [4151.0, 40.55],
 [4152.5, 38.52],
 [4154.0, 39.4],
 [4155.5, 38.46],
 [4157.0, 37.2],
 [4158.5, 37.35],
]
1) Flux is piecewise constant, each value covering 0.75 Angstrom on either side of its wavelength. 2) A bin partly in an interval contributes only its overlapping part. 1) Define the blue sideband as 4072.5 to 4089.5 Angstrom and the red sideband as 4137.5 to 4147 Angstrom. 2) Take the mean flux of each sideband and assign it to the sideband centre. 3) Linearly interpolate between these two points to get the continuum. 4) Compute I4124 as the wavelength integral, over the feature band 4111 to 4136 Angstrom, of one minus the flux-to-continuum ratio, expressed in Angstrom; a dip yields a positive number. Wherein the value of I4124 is 2.15 Angstrom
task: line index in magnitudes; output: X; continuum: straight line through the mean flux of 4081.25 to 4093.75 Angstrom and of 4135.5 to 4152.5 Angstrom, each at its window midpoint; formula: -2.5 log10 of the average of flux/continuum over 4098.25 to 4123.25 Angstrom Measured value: 0.11 mag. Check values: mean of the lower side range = 39.9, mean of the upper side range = 38.5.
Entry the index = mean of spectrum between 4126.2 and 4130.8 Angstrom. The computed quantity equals 32.7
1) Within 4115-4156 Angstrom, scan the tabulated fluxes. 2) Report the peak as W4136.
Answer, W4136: 47.49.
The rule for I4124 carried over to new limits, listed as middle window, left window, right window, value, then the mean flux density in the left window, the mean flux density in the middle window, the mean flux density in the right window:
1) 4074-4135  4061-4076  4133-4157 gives 2.6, 40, 37.6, 38.4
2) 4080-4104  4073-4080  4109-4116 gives 0.1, 40.8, 39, 37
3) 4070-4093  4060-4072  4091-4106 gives -0.5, 39.7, 40.3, 39.1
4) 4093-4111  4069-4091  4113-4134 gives -0.4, 40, 38.2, 34.8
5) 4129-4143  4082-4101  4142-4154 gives 0.6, 39.3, 37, 38.3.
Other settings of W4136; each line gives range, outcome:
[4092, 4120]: 44.2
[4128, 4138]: 40.71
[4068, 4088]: 41.96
